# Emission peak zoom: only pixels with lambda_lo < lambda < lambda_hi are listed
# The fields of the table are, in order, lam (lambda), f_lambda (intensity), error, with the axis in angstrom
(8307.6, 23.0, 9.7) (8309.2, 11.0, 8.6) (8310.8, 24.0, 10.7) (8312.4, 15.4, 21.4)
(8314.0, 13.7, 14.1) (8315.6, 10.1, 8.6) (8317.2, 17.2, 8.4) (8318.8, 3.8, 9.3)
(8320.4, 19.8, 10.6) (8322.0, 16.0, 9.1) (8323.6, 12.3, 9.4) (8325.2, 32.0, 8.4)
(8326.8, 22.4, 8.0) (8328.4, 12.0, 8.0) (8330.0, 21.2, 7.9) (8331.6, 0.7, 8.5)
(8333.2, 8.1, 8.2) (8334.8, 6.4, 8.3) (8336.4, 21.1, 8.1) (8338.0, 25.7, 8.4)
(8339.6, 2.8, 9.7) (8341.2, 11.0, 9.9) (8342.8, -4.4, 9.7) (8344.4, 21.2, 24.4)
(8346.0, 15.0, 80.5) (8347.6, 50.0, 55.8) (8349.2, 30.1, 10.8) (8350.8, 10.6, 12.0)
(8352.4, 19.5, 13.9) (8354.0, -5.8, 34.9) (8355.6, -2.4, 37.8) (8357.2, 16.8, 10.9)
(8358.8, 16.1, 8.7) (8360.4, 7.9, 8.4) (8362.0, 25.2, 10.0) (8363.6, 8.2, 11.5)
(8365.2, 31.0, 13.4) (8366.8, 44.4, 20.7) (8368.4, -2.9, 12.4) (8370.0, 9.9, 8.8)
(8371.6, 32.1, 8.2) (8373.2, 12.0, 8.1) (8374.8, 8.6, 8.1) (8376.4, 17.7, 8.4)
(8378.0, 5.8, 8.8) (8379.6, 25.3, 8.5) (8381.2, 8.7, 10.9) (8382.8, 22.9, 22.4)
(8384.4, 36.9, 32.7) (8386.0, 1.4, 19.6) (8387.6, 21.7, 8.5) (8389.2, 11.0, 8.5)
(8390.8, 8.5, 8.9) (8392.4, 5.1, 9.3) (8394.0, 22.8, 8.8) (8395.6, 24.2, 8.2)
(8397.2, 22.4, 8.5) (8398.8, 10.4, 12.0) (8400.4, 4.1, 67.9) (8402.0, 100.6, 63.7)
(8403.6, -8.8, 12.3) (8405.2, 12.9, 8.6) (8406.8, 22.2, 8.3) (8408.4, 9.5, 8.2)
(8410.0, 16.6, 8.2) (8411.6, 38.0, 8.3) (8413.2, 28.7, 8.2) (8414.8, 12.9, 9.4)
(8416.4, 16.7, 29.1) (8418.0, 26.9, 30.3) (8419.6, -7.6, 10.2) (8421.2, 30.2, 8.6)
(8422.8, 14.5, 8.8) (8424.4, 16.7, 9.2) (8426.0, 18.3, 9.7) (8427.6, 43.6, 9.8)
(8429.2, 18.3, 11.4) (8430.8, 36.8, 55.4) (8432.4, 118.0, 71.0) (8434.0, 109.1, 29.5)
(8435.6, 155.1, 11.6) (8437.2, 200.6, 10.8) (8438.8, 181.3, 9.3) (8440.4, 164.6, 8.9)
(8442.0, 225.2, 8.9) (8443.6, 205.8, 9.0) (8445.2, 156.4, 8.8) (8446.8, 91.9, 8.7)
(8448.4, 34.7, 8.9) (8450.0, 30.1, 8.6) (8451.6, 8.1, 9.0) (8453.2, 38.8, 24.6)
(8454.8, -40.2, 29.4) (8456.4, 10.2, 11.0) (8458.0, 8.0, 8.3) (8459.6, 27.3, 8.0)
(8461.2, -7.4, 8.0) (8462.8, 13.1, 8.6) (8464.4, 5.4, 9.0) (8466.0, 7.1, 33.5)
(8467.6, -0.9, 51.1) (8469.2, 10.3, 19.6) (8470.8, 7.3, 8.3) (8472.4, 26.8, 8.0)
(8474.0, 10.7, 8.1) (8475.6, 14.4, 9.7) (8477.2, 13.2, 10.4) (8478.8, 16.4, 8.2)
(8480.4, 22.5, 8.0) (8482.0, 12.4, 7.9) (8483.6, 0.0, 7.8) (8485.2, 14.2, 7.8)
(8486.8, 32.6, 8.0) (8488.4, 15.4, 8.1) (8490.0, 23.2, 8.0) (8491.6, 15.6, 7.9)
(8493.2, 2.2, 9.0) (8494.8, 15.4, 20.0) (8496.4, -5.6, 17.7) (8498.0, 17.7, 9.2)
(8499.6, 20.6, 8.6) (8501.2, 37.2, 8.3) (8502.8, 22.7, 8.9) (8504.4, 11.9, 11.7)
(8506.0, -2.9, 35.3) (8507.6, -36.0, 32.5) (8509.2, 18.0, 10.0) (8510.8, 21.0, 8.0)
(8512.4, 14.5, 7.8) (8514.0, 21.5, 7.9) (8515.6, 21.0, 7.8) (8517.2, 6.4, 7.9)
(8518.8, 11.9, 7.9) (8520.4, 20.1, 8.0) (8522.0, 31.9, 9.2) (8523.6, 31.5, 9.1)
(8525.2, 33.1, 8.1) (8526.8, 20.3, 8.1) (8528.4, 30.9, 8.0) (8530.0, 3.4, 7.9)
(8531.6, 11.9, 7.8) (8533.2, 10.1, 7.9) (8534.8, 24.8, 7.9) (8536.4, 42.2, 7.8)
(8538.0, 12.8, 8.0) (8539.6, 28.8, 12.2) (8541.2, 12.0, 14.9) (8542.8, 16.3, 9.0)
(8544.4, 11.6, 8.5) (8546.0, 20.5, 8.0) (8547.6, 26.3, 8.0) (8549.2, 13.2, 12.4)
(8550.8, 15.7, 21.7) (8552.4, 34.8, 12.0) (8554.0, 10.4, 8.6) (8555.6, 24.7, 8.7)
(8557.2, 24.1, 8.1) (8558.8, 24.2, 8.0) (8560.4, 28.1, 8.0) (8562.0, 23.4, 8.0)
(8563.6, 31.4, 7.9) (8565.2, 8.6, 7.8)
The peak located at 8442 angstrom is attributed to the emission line [O II]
